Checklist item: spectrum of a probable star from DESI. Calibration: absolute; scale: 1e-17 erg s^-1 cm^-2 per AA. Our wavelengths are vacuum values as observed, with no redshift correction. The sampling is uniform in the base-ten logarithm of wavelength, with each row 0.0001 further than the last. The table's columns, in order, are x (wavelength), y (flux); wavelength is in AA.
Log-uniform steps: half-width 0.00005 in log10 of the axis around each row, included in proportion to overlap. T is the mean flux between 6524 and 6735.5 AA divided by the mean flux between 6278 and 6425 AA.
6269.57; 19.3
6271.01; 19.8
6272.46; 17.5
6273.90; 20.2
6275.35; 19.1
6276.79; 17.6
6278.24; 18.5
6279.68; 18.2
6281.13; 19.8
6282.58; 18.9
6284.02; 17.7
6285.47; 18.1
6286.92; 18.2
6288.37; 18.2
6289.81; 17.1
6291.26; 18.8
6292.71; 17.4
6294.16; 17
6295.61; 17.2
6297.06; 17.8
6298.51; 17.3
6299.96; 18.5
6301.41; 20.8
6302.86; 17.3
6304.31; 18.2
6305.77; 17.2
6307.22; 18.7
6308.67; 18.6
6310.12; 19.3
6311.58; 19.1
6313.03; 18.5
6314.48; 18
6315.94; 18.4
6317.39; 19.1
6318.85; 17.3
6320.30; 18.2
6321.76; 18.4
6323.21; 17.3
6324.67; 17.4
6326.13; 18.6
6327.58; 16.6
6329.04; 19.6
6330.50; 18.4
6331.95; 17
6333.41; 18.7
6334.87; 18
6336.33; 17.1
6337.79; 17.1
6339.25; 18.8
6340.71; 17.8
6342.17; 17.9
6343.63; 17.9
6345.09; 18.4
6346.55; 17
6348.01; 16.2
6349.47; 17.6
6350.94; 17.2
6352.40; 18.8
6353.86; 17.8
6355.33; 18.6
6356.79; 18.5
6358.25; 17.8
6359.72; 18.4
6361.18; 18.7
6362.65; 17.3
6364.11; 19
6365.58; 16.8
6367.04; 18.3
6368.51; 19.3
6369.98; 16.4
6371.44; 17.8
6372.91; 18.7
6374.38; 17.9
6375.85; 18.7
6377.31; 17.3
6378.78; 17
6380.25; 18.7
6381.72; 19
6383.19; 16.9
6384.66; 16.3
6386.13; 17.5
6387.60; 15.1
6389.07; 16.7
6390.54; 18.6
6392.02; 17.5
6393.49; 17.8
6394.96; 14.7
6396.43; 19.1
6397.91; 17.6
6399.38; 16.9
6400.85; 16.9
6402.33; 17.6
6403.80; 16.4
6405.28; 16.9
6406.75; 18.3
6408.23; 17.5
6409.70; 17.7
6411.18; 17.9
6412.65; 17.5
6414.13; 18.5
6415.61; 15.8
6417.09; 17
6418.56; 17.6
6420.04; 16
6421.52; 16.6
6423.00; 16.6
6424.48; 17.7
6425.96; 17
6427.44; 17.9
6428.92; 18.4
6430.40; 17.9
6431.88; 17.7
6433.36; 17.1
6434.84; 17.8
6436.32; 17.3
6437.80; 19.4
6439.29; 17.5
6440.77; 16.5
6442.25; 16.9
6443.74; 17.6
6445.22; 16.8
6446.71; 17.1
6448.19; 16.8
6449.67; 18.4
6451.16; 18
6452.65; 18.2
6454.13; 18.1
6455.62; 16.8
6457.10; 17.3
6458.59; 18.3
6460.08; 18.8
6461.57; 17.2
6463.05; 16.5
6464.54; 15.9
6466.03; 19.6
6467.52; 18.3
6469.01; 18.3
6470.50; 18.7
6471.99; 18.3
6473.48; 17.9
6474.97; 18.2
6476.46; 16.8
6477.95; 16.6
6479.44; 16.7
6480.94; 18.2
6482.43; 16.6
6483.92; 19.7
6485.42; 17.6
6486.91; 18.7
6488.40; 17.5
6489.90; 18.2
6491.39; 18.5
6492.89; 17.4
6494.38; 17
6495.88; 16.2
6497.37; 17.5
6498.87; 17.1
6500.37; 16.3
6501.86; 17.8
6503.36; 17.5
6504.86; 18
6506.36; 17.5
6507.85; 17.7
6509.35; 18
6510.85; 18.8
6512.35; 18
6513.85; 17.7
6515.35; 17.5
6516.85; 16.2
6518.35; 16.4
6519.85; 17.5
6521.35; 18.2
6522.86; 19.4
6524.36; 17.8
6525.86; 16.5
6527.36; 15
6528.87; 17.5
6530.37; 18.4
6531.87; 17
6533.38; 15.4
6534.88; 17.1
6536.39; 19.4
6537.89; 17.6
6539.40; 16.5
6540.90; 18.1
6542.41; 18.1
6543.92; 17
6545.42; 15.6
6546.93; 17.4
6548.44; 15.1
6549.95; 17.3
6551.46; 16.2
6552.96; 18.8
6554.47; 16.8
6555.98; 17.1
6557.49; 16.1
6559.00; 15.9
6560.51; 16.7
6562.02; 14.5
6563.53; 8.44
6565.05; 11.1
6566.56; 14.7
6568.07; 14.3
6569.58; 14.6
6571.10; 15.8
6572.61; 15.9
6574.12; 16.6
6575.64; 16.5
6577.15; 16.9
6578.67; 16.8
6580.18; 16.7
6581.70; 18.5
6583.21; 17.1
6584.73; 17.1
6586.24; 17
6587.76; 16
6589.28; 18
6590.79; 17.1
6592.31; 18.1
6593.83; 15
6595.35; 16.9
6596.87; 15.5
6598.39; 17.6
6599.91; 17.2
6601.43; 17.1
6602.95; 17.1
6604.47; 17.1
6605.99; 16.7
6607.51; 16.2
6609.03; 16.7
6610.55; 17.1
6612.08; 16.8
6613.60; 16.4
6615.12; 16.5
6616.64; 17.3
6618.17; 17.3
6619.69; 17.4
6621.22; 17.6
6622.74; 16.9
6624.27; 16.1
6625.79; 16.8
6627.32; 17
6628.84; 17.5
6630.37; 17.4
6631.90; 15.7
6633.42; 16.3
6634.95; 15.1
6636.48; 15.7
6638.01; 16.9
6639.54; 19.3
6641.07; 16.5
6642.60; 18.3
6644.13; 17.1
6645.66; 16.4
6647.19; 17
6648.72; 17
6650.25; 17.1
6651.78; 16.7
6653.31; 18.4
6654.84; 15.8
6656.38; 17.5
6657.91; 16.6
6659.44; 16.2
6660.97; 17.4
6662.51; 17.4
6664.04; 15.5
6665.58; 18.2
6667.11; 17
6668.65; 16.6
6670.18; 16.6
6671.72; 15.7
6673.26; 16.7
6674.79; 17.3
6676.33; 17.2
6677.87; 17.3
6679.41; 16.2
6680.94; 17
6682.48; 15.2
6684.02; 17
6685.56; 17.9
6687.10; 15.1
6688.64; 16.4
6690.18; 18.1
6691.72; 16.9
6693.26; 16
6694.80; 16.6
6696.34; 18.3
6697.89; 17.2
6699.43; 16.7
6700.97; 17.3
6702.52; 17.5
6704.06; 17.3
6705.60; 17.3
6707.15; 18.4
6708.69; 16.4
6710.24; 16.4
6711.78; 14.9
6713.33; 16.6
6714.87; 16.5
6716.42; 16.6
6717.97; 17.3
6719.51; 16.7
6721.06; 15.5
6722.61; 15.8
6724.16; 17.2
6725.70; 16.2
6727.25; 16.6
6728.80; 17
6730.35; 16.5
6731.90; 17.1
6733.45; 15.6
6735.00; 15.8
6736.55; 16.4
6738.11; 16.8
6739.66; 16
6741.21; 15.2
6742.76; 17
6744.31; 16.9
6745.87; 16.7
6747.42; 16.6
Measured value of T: 0.94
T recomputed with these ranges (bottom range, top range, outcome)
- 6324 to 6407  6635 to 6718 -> 0.95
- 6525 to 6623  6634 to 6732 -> 1.02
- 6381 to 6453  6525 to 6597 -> 0.94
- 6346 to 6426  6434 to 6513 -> 1.01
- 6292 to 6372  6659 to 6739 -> 0.93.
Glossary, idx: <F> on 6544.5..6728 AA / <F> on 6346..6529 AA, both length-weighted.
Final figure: 0.95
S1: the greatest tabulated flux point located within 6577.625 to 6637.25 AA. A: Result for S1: 18.5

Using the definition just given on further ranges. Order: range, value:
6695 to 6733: 18.4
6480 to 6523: 19.7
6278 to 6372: 20.8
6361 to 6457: 19.4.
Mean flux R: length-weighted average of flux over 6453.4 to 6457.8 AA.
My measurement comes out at 17.4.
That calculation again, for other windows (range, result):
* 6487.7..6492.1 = 18.1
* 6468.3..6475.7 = 18.3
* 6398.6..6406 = 16.9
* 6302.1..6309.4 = 18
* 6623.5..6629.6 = 16.9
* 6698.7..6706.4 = 17.2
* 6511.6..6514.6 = 17.8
